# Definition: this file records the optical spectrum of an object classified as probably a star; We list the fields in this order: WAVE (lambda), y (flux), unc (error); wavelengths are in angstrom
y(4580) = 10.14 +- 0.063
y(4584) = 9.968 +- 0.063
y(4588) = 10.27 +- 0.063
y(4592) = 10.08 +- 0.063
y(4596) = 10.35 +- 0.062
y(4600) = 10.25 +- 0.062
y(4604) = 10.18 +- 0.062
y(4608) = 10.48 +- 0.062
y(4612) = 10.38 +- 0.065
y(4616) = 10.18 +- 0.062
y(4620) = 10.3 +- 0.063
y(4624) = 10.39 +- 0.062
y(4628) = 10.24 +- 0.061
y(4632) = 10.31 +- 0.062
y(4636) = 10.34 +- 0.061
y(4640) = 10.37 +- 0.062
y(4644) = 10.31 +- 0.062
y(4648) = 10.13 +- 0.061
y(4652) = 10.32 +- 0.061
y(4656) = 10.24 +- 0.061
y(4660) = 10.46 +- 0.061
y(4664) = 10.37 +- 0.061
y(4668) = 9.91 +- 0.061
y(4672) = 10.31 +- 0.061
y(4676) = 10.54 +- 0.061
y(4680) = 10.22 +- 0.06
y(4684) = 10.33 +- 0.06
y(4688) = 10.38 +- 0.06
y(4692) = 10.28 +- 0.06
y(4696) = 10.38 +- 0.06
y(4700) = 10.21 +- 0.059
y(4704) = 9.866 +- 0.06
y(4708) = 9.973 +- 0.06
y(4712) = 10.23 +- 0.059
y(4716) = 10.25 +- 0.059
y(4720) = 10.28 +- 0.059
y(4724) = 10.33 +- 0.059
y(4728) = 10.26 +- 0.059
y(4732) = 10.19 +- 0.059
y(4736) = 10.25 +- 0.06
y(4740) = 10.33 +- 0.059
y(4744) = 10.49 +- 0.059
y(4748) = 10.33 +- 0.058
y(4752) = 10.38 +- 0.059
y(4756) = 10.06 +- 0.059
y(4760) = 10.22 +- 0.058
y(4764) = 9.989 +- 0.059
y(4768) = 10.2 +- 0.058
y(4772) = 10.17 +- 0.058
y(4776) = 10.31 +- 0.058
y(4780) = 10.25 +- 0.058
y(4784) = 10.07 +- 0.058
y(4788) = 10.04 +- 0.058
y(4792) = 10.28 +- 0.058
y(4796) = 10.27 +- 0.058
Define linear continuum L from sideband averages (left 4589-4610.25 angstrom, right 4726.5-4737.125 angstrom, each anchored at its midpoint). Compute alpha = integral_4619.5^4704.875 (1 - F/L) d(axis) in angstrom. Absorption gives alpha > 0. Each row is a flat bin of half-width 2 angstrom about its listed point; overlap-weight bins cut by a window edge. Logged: -0.3 angstrom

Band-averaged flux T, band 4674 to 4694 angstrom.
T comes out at 10.3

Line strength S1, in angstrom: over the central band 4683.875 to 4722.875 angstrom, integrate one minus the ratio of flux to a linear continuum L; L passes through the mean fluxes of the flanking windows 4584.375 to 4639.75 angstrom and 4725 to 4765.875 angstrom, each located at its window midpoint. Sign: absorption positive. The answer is 0.2 angstrom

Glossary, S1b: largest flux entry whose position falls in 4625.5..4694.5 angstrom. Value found 10.54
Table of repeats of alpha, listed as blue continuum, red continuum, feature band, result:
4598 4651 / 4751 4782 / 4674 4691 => -0.18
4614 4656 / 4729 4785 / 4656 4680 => -0.07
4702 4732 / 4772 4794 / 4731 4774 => -0.24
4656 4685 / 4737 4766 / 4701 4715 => 0.31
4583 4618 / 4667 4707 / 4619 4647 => -0.20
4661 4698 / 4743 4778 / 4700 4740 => 0.31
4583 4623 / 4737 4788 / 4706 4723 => 0.07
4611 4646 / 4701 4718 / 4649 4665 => -0.16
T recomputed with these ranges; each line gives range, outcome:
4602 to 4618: 10.3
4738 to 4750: 10.4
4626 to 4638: 10.3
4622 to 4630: 10.3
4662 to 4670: 10.1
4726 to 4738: 10.2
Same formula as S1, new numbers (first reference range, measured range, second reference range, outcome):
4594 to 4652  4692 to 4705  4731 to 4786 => 0.09 angstrom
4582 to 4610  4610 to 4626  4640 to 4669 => -0.11 angstrom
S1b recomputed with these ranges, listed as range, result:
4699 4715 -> 10.23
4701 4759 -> 10.49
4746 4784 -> 10.38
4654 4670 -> 10.46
